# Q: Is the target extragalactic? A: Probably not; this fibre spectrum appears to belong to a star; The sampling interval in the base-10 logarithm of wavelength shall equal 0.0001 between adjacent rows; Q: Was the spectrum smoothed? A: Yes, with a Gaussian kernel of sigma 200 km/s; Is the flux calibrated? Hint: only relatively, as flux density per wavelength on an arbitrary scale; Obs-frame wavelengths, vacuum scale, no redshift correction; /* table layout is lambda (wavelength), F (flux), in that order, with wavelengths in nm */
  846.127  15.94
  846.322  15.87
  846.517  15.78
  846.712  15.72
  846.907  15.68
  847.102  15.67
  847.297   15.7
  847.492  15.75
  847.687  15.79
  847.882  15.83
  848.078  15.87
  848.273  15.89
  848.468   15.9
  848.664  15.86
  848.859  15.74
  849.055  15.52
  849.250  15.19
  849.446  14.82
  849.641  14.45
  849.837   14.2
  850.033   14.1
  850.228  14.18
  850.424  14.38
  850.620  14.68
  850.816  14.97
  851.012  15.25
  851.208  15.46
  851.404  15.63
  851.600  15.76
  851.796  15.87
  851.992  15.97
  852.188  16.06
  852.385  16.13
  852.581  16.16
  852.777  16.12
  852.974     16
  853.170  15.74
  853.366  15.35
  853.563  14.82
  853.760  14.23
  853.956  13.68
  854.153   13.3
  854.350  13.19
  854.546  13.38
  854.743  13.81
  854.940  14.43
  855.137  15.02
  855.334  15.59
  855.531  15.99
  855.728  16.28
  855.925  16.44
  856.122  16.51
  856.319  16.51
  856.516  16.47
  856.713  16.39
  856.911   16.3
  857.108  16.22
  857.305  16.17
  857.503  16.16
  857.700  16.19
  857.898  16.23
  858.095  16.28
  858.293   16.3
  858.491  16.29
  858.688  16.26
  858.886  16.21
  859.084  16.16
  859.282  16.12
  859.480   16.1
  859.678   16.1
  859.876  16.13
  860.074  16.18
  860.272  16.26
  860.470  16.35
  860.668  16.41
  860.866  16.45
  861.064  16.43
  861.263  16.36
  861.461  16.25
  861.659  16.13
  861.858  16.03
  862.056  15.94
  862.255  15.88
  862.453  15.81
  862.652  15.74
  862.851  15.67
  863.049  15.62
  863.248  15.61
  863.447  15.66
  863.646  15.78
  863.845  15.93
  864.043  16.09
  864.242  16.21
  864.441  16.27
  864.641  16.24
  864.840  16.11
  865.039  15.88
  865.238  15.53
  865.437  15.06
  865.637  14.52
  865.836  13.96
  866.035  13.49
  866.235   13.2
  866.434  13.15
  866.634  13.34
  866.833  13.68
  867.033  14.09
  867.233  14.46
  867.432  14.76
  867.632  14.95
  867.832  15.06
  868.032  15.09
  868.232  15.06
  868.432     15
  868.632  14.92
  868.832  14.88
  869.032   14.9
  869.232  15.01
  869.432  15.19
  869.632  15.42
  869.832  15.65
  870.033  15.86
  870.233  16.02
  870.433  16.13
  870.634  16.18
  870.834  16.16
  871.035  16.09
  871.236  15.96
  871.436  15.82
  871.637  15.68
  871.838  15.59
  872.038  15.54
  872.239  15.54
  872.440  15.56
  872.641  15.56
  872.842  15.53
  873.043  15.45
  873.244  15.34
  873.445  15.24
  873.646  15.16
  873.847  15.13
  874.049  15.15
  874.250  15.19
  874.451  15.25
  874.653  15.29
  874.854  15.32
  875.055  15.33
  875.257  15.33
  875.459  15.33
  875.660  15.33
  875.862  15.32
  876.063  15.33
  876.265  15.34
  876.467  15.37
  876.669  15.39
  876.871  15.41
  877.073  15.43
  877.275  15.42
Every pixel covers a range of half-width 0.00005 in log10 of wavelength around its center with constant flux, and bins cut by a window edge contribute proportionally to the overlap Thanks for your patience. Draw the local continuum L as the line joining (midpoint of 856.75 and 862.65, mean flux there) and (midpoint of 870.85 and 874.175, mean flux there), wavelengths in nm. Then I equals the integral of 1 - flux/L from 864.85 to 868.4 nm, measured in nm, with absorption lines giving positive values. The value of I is 0.30 nm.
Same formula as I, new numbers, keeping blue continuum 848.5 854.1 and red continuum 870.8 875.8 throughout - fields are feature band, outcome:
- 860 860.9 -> -0.059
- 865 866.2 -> 0.061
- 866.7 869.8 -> 0.115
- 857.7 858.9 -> -0.076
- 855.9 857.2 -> -0.096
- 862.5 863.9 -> -0.033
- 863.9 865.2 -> -0.062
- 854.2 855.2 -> 0.089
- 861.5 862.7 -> -0.048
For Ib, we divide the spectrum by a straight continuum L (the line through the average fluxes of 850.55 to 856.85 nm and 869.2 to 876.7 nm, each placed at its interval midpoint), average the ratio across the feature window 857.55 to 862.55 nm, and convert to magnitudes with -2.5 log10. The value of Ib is -0.05 mag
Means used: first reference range 15.4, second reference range 15.5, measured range 16.2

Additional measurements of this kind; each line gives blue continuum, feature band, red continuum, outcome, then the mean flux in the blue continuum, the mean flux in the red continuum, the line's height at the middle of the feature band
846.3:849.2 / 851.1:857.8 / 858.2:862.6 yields 0.03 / 15.8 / 16.2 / 16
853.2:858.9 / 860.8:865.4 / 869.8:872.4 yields -0.02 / 15.5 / 15.9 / 15.7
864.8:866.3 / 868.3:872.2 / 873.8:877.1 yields -0.04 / 14.7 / 15.3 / 15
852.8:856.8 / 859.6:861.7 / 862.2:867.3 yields -0.08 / 15.2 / 15.1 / 15.1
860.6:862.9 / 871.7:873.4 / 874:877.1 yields 0.00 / 16.1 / 15.3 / 15.5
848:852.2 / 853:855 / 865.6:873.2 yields 0.07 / 15.2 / 15.1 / 15.2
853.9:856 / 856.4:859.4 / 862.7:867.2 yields -0.10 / 14.6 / 15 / 14.8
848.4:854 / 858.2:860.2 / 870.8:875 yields -0.06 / 15.3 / 15.5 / 15.3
